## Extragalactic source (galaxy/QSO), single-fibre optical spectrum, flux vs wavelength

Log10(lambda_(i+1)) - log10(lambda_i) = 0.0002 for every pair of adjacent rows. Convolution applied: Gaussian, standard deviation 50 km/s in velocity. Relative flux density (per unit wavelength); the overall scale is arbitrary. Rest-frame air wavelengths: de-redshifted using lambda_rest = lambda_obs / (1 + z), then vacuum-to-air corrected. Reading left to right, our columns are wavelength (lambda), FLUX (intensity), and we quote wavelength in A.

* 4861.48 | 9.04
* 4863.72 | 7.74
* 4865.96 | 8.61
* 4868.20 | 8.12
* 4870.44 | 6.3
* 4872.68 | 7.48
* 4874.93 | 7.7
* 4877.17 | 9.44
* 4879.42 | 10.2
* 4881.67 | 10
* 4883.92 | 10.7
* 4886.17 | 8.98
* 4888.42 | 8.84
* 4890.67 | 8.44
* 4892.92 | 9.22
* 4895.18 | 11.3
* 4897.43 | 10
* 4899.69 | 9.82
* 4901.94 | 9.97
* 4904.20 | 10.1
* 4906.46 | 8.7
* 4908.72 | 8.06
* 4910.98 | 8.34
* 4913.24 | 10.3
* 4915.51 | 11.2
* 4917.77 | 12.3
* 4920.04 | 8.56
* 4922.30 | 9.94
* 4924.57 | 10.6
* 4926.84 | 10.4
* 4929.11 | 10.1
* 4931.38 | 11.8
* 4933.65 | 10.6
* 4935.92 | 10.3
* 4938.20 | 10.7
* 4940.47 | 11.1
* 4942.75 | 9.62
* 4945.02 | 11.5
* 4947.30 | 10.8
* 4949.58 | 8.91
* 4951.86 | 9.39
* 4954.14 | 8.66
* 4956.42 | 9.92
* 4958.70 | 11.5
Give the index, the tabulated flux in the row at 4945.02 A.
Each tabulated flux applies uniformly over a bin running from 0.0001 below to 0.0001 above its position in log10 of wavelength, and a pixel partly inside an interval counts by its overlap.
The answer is 11.5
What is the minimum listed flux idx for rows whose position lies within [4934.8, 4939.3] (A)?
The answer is 10.3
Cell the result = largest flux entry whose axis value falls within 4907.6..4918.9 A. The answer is 12.3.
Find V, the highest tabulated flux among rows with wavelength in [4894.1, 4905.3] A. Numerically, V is 11.3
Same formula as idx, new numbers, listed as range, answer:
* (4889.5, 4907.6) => 8.44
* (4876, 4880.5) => 9.44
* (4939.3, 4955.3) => 8.66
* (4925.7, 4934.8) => 10.1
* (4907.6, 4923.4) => 8.06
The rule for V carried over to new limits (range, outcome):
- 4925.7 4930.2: 10.4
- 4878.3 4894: 10.7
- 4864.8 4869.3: 8.61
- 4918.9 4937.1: 11.8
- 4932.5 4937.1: 10.6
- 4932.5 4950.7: 11.5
